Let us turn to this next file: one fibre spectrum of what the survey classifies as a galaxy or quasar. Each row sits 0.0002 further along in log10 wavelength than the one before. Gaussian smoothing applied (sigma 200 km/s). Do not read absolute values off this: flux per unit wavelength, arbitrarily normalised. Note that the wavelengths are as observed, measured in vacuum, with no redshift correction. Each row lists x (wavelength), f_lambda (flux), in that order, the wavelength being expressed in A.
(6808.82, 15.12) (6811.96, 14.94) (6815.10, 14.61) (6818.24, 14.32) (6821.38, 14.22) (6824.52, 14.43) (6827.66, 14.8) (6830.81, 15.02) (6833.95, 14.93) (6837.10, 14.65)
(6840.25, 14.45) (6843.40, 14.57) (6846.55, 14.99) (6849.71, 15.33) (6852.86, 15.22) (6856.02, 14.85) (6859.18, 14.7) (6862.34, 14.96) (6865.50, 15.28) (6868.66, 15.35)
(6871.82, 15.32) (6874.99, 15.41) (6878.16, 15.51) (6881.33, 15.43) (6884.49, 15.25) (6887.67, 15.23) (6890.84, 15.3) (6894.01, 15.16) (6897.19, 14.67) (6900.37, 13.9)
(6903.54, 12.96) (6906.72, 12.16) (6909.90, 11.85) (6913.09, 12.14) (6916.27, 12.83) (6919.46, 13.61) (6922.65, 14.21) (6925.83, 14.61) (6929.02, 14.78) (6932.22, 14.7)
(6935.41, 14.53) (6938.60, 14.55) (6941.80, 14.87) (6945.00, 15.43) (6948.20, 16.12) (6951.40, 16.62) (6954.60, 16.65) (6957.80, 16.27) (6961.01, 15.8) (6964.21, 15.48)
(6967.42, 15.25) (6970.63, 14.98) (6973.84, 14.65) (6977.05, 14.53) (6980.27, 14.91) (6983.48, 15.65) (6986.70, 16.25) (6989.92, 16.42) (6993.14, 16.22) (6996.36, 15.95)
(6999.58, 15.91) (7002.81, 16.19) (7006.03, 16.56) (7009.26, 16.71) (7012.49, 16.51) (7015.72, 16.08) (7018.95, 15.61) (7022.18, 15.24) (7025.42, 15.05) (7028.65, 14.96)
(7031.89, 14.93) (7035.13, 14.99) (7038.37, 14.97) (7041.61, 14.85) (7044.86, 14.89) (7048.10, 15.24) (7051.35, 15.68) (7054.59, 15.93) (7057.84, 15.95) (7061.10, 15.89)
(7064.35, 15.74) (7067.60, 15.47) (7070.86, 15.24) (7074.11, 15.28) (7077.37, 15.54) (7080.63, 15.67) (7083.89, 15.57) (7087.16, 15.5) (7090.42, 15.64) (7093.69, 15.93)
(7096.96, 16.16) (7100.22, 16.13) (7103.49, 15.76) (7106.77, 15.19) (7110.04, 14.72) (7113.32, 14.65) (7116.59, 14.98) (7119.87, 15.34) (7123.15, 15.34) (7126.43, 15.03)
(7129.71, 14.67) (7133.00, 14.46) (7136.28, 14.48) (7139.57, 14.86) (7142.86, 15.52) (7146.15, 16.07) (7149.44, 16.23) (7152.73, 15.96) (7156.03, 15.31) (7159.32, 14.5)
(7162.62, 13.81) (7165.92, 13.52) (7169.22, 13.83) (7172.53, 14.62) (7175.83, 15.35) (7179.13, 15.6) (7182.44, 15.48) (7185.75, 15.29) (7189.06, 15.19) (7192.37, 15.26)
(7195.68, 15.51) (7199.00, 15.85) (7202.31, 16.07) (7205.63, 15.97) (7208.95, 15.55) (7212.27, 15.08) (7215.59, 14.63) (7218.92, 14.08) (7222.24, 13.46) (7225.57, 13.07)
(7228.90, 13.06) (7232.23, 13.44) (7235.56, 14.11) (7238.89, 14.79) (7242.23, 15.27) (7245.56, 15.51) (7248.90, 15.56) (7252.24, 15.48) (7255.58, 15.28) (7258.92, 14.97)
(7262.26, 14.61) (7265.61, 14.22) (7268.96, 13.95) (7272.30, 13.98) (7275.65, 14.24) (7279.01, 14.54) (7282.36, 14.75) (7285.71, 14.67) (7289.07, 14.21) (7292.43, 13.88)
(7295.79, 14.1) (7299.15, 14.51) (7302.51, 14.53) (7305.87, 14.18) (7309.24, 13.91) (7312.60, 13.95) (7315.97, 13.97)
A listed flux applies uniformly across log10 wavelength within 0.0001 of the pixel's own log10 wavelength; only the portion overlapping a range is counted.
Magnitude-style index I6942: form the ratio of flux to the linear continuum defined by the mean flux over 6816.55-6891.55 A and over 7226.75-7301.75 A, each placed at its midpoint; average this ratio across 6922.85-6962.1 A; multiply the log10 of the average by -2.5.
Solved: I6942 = -0.04 mag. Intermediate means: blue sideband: 15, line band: 15.4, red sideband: 14.5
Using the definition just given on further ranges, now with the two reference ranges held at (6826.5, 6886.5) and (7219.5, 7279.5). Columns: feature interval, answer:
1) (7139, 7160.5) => -0.070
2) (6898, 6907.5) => 0.136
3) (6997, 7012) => -0.106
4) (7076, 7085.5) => -0.065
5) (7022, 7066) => -0.041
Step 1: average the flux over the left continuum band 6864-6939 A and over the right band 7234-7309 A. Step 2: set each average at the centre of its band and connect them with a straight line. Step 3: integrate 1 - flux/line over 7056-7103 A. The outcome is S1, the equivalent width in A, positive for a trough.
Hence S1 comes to -4.0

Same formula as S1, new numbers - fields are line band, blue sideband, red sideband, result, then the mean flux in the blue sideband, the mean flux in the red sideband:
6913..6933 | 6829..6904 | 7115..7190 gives 1.4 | 15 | 15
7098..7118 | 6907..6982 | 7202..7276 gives -0.8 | 14.7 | 14.6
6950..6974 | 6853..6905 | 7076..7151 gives -1.1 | 15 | 15.4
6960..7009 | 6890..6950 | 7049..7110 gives -3.1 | 14.1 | 15.7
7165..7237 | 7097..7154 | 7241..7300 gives 1.0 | 15.3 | 14.6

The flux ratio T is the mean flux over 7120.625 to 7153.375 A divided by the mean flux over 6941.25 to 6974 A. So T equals 1.0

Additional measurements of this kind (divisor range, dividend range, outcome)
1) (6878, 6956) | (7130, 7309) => 1.02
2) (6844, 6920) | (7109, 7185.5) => 1.03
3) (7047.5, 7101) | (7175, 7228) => 0.96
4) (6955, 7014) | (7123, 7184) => 0.95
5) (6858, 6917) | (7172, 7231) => 1.04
